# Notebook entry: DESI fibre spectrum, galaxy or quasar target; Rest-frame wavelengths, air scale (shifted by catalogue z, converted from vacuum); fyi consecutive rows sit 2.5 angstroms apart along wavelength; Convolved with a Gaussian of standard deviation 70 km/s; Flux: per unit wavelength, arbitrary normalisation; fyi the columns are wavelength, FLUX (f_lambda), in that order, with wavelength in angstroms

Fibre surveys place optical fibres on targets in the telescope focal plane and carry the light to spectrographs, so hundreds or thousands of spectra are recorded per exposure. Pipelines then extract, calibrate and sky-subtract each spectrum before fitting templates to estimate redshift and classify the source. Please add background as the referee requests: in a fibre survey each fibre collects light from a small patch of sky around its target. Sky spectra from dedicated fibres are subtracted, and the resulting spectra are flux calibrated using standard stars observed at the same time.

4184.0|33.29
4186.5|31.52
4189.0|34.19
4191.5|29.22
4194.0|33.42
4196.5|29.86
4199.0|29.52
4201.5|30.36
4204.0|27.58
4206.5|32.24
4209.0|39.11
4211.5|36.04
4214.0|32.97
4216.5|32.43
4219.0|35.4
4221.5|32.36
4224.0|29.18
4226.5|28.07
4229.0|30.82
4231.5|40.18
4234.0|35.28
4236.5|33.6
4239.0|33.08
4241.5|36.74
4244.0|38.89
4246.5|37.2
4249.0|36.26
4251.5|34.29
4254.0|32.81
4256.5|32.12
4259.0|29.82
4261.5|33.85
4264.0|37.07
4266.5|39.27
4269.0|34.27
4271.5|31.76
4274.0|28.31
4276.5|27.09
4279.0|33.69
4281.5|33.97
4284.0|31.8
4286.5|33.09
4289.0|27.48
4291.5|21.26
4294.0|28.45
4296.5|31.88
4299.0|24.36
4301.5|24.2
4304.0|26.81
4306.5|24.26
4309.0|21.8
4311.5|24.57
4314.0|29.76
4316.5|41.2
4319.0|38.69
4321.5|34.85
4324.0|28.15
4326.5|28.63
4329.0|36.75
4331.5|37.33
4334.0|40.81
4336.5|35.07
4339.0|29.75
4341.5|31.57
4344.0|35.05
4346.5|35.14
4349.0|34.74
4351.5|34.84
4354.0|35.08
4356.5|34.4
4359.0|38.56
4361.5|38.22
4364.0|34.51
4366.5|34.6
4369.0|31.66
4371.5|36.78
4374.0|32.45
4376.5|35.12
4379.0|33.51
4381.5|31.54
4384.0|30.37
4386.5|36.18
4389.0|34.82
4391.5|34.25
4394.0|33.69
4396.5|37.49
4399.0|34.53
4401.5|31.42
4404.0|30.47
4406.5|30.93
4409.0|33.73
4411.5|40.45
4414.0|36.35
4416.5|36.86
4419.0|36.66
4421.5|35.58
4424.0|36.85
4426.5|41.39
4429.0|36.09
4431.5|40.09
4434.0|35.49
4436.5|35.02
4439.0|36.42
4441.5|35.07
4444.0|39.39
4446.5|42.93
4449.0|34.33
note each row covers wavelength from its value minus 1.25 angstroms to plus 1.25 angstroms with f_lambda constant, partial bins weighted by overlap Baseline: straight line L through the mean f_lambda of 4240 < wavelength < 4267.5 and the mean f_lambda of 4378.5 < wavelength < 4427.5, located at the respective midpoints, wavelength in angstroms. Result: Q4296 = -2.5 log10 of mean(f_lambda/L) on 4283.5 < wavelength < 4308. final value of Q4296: 0.28 mag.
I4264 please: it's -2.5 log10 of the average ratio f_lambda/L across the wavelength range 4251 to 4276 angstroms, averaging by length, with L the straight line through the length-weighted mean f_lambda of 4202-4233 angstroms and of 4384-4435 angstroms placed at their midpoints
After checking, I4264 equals 0.01 mag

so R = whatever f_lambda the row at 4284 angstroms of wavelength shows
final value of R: 31.8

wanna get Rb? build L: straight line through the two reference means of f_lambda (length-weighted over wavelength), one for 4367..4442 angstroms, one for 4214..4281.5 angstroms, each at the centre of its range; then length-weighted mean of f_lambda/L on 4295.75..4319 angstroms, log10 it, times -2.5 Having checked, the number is 0.21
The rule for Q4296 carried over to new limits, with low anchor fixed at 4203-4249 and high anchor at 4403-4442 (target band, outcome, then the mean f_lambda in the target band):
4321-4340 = 0.04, 33.9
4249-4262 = 0.05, 32.9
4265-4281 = 0.06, 32.5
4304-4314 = 0.38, 24.7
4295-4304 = 0.28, 26.9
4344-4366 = -0.01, 35.6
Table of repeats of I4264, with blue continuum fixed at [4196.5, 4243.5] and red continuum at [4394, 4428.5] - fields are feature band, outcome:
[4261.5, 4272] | -0.06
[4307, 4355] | 0.04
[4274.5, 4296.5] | 0.14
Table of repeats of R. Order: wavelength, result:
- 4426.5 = 41.39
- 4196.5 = 29.86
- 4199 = 29.52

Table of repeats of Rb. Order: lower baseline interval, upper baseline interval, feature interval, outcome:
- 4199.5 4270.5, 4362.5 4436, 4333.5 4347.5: 0.01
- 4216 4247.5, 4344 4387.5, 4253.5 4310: 0.15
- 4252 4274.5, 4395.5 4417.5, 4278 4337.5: 0.10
